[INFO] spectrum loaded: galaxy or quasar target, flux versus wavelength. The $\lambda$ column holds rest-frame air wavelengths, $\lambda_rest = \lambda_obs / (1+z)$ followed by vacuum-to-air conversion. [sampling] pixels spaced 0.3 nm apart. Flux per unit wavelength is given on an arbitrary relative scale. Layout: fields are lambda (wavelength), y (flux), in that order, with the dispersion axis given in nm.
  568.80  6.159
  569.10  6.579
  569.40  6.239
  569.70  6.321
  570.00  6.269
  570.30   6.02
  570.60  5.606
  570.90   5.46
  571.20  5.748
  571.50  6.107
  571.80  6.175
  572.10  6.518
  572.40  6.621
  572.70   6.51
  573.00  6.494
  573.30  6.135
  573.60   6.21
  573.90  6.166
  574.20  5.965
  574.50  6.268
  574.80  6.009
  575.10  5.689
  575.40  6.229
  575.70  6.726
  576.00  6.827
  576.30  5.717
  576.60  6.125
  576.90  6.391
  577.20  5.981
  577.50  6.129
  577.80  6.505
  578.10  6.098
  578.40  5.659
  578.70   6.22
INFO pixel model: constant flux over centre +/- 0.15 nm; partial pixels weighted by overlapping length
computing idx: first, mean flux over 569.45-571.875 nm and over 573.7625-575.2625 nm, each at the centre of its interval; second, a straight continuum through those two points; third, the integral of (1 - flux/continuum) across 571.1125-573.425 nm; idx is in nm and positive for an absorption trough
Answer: -0.12 nm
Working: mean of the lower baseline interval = 5.97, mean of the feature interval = 6.3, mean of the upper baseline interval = 6.02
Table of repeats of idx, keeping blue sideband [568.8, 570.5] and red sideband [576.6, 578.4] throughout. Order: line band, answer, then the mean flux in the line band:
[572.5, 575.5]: 0.02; 6.17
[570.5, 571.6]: 0.09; 5.72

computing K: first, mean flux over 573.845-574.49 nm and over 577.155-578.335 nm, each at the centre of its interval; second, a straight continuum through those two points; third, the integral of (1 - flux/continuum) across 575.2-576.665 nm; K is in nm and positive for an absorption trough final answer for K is -0.05 nm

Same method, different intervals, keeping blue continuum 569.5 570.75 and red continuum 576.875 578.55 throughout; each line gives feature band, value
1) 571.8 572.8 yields -0.069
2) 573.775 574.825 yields -0.004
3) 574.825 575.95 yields -0.028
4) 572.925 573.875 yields -0.026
